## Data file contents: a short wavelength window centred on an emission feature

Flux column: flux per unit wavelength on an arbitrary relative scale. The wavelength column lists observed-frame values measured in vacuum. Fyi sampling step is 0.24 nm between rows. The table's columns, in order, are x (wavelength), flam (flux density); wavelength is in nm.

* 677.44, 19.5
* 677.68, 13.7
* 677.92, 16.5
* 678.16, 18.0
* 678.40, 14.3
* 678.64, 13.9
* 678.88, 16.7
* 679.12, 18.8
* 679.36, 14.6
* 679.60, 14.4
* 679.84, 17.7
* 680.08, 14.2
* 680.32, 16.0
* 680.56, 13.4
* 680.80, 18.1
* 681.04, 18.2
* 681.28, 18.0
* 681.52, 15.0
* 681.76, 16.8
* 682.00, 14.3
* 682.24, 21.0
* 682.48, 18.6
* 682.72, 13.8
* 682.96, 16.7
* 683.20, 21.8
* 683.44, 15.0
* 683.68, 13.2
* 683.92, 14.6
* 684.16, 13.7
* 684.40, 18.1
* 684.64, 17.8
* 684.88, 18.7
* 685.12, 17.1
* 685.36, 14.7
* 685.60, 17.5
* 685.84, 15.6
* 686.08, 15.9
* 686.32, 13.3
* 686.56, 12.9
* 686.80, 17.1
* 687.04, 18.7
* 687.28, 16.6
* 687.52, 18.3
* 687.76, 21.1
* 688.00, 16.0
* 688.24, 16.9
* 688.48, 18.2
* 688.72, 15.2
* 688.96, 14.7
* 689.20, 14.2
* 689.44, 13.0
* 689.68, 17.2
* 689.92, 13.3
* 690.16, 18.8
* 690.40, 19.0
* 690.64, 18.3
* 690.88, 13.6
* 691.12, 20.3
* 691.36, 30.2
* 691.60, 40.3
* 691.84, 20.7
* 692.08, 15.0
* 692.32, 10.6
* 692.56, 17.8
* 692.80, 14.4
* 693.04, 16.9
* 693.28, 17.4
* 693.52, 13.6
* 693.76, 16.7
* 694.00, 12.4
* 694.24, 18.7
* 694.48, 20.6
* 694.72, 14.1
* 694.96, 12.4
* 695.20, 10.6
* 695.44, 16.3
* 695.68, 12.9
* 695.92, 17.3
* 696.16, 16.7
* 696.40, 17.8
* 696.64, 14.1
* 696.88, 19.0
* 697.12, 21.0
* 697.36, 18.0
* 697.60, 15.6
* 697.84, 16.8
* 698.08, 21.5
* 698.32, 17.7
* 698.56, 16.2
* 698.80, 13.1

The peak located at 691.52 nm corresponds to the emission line [O III]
